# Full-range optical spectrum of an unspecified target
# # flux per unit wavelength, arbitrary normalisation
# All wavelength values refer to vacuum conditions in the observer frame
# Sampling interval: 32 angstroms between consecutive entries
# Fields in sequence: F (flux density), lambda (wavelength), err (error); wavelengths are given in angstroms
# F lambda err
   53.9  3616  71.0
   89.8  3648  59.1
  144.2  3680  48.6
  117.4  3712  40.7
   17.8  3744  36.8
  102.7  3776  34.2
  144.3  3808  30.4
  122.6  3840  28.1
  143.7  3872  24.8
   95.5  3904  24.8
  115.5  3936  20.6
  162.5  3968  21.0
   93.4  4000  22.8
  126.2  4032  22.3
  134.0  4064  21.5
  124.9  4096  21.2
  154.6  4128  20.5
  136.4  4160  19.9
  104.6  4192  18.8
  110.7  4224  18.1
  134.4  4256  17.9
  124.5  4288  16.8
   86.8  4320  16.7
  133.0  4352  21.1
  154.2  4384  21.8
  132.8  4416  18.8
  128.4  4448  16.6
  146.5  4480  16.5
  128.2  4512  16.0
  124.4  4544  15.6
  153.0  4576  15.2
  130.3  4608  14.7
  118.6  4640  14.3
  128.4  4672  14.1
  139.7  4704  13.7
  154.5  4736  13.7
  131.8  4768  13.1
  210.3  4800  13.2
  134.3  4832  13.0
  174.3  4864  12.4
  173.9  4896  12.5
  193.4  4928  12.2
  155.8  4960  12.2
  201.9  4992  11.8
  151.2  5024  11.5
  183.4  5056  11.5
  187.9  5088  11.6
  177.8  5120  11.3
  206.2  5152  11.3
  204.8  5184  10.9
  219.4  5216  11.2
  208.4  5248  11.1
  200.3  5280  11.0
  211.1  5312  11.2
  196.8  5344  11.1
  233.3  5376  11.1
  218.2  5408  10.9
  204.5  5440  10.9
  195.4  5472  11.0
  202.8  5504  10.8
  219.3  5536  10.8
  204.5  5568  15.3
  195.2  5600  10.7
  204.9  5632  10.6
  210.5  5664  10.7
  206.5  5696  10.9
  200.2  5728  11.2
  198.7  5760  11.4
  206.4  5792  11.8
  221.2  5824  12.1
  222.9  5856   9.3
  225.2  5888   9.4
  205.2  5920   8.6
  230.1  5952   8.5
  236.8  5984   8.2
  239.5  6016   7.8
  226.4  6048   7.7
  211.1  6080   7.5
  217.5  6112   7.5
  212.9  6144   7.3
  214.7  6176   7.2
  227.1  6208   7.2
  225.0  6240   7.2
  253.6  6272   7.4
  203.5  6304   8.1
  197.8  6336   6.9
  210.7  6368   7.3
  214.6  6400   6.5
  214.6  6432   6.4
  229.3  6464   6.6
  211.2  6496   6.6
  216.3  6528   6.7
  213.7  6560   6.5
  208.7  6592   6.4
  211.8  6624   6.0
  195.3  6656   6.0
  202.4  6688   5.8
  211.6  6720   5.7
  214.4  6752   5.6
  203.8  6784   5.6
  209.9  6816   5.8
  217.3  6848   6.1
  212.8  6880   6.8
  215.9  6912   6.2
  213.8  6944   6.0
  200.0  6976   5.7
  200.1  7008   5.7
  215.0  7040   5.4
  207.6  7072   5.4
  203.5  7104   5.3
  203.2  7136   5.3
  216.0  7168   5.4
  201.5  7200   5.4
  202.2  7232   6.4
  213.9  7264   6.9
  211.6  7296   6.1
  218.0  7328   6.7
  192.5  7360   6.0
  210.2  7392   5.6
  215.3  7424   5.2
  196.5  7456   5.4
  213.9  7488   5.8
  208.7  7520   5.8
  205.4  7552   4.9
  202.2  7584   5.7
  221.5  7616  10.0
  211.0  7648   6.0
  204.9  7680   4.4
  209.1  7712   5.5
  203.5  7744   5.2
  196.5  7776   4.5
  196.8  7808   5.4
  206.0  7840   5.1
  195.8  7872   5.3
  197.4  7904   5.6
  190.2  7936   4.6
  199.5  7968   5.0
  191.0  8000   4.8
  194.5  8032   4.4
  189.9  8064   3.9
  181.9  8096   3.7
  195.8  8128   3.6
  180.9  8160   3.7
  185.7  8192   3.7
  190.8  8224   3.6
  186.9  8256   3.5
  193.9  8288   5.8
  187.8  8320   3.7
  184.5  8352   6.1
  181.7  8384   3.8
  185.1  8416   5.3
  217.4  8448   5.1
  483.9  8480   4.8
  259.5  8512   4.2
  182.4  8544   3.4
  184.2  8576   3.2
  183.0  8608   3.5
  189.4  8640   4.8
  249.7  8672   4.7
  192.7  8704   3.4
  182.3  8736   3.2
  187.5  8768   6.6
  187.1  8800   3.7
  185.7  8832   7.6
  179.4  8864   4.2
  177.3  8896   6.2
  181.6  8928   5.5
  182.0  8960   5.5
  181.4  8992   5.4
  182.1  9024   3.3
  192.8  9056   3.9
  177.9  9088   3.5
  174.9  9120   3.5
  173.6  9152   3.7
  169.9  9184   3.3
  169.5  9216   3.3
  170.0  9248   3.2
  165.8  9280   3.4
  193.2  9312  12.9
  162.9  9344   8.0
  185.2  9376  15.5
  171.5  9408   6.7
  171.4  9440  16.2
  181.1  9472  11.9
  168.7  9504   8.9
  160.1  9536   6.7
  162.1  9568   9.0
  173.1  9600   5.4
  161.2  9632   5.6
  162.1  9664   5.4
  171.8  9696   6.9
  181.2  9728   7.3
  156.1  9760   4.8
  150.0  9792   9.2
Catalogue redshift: 0.29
